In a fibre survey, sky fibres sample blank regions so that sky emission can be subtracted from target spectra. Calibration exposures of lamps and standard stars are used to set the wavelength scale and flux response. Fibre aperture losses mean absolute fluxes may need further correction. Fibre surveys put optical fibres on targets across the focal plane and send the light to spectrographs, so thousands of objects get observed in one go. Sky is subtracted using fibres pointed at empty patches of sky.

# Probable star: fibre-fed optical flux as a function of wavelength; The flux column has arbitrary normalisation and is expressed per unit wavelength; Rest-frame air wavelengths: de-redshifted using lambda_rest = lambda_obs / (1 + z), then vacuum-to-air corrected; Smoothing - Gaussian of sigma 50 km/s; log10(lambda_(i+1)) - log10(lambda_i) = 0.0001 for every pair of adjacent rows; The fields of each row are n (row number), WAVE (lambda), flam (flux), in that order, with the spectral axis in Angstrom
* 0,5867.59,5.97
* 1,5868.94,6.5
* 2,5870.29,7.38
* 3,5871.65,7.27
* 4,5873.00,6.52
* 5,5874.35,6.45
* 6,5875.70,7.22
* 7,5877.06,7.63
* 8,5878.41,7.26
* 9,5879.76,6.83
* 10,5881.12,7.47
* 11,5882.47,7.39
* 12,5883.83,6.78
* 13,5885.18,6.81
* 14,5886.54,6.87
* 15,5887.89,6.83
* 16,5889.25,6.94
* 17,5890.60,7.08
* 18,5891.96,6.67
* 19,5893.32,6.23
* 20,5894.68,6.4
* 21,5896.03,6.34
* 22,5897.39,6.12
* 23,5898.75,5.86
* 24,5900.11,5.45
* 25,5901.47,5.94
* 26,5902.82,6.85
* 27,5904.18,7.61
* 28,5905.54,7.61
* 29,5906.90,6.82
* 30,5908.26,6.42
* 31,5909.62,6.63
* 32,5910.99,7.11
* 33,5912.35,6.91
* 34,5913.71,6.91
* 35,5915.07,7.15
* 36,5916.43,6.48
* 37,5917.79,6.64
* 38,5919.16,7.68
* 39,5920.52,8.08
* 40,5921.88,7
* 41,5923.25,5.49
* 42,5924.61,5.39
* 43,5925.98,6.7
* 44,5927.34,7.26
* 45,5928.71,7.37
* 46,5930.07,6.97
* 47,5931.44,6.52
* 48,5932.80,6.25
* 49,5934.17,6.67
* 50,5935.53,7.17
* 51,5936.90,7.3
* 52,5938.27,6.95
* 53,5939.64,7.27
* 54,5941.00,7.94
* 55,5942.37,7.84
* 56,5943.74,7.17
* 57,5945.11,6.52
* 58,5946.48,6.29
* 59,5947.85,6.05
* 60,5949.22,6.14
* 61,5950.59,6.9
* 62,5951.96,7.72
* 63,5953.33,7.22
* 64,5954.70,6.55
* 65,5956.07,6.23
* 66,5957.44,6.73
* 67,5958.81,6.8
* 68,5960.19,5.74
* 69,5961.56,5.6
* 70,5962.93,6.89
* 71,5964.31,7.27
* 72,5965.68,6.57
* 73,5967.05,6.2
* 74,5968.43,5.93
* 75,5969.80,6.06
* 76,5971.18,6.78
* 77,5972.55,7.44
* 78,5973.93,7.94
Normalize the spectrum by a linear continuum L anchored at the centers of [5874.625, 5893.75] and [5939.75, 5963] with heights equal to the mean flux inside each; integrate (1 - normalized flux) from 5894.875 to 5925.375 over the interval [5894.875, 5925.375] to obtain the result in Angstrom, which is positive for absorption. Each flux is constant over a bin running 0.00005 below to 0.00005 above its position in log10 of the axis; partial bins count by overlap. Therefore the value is 1.1 Angstrom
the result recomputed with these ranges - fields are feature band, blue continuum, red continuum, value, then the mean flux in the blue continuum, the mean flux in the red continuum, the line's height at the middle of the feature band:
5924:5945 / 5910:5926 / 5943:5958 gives -0.7 Angstrom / 6.79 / 6.69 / 6.74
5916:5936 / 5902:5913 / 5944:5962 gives 0.1 Angstrom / 6.98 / 6.53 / 6.8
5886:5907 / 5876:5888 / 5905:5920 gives 1.3 Angstrom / 7.11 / 6.95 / 7.03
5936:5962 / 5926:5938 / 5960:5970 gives -0.7 Angstrom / 6.93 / 6.32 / 6.62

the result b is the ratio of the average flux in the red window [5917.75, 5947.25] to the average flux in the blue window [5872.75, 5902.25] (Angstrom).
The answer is 1.0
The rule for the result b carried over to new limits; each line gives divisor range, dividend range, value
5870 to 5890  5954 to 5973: 0.92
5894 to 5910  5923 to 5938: 1.03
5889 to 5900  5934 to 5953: 1.10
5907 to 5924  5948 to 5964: 0.96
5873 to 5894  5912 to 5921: 1.02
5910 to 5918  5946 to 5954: 0.98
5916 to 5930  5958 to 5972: 0.94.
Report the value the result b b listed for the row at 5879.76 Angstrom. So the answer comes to 6.83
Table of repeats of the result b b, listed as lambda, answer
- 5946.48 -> 6.29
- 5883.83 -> 6.78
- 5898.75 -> 5.86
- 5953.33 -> 7.22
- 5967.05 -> 6.2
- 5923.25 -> 5.49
